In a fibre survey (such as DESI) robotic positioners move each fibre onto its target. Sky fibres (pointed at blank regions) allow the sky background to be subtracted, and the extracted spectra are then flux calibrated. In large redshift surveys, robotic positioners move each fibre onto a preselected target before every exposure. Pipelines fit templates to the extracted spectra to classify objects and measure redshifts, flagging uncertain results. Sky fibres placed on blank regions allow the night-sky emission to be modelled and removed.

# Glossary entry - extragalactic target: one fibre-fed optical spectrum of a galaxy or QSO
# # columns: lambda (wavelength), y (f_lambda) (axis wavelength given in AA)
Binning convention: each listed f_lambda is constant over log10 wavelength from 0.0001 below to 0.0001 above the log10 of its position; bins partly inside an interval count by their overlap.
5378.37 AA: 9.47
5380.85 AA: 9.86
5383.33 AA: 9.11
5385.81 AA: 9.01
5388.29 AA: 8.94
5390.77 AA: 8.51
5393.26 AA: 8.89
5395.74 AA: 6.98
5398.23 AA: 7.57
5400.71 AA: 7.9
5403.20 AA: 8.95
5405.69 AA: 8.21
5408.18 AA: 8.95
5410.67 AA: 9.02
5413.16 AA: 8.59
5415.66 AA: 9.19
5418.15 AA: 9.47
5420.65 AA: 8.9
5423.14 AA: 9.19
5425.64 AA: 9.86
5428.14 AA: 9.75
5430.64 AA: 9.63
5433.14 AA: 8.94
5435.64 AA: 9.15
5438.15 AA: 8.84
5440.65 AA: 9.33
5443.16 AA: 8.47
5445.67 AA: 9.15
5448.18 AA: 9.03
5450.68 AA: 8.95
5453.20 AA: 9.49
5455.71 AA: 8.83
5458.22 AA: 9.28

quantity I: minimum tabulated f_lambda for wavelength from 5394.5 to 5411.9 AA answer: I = 6.98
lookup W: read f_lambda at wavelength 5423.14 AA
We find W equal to 9.19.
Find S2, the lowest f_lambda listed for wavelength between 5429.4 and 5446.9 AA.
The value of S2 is 8.47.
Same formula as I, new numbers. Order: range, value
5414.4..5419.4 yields 9.19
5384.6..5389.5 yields 8.94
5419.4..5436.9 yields 8.9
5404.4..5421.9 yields 8.21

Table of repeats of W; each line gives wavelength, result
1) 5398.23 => 7.57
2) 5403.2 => 8.95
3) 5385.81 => 9.01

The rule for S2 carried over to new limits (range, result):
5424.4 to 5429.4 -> 9.75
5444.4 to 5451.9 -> 8.95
